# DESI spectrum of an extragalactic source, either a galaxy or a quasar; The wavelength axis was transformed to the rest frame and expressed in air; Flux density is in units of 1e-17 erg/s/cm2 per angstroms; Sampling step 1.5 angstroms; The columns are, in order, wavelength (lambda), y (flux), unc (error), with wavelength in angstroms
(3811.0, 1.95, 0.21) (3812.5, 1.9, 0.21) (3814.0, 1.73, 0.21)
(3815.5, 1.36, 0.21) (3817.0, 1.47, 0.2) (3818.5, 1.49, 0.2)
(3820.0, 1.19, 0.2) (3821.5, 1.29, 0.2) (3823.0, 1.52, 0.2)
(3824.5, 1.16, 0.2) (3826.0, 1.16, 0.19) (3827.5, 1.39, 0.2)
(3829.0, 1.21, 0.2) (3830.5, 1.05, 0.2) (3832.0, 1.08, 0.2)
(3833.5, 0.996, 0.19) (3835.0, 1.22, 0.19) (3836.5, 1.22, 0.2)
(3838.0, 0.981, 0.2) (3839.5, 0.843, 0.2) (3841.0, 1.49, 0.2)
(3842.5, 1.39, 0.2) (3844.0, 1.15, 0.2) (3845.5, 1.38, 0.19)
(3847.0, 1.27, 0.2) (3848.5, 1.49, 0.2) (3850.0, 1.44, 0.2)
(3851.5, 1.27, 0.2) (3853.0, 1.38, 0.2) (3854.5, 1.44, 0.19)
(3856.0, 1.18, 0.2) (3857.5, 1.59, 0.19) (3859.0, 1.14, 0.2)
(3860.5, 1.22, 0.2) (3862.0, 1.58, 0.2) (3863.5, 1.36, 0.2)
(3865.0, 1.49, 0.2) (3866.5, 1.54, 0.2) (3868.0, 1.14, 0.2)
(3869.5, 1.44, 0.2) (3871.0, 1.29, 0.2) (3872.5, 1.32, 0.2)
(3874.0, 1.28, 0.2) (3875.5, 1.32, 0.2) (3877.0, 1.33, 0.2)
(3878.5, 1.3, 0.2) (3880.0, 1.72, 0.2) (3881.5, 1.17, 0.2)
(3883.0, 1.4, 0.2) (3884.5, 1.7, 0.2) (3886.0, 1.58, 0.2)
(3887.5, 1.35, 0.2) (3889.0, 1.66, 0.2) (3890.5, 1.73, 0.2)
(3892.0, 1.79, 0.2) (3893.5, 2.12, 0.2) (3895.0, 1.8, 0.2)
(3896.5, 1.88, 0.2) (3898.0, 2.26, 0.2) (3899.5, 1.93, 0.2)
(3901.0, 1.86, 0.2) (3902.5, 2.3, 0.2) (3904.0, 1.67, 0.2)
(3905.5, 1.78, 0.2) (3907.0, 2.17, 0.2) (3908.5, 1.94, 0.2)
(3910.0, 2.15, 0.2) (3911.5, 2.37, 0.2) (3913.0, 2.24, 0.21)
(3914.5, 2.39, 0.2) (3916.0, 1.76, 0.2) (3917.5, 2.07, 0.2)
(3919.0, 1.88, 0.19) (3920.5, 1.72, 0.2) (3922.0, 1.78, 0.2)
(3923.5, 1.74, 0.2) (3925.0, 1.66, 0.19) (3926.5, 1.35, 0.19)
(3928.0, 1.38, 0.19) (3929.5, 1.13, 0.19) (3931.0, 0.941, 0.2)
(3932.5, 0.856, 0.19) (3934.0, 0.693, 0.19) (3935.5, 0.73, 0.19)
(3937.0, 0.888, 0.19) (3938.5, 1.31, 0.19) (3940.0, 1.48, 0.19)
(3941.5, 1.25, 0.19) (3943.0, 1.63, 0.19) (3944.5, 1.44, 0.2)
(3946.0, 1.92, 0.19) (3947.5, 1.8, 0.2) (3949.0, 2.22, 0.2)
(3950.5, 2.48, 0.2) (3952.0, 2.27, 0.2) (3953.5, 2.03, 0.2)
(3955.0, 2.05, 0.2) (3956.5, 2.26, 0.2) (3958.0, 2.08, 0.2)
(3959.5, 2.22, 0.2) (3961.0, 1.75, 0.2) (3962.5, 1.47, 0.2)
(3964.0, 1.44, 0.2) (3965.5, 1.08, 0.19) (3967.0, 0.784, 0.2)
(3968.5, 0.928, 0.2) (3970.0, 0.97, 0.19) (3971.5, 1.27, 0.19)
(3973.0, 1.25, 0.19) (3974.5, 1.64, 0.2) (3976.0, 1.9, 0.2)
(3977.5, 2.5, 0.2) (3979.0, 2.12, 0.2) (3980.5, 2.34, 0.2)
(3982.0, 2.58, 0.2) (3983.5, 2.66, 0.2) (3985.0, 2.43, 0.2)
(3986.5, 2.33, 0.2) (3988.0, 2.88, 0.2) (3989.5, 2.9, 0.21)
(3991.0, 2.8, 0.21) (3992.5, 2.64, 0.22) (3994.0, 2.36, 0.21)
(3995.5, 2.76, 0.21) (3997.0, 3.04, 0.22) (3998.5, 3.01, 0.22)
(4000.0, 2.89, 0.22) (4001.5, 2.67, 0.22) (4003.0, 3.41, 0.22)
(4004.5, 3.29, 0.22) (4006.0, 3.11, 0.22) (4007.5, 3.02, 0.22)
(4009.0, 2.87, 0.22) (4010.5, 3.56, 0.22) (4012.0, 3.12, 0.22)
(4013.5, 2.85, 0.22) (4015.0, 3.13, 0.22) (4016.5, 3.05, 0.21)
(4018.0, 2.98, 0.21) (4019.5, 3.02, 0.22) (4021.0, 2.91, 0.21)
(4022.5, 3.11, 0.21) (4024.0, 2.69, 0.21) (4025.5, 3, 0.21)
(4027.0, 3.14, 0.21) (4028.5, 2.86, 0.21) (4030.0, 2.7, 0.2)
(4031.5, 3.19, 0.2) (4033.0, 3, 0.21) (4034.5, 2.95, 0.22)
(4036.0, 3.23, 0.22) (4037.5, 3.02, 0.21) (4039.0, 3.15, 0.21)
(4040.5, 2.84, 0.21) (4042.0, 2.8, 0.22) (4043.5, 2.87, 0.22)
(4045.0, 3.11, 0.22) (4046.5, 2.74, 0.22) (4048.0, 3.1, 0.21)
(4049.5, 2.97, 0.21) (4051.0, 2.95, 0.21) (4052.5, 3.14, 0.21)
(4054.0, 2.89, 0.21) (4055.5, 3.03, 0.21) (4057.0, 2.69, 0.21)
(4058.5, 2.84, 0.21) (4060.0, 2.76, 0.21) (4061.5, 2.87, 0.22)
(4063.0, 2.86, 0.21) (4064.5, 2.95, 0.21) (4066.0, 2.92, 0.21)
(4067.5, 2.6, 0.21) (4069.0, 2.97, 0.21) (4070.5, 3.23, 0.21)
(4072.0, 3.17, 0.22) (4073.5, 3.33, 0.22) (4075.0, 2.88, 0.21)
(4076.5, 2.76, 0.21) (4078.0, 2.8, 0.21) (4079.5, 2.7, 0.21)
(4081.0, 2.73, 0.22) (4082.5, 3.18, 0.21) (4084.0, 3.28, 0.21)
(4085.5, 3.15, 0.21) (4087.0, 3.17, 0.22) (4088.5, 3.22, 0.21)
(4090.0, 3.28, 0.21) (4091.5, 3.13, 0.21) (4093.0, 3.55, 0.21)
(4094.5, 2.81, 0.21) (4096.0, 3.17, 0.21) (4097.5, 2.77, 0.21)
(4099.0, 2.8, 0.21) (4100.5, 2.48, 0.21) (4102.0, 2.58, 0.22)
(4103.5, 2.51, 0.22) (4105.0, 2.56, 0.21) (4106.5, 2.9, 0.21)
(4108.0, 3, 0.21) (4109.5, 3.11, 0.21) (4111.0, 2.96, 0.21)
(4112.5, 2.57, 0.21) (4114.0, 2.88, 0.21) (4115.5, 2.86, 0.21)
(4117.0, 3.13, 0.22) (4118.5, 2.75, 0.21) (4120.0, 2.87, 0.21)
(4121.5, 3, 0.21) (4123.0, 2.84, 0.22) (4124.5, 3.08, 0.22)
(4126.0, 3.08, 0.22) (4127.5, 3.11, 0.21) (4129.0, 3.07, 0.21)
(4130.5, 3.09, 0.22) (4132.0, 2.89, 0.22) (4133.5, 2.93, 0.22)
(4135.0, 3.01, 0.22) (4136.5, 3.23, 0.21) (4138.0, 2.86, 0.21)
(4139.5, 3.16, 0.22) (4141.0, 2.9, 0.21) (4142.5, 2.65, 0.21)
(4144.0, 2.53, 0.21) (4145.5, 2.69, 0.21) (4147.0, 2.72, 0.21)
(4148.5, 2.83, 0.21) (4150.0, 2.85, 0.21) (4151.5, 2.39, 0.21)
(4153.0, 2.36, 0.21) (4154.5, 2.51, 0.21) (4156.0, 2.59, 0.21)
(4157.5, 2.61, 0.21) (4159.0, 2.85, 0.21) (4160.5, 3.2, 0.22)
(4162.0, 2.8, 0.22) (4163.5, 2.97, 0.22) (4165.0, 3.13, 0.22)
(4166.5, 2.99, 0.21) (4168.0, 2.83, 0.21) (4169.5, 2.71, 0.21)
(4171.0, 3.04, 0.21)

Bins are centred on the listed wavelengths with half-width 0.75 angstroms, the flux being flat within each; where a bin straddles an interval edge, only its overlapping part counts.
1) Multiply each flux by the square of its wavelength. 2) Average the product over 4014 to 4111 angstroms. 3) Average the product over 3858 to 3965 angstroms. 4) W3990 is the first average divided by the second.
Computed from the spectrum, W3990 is 1.93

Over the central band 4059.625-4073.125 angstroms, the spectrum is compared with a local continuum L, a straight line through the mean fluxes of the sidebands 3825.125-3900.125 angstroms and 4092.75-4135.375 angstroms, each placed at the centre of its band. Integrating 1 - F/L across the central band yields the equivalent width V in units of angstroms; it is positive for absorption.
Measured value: -1.7 angstroms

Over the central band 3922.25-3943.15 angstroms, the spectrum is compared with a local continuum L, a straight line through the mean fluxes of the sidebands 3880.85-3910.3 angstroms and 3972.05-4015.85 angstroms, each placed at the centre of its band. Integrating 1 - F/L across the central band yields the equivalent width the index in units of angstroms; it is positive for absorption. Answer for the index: 9.0 angstroms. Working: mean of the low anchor 1.81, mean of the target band 1.22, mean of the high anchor 2.69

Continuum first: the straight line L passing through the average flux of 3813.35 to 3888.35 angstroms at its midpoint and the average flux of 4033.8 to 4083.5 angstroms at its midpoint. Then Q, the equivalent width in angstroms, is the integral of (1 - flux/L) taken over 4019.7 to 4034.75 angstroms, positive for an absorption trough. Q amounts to -1.4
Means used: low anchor 1.33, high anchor 2.94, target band 2.96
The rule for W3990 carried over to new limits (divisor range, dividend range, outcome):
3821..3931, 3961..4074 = 1.89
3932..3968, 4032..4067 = 1.94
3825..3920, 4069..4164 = 2.13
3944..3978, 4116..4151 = 1.84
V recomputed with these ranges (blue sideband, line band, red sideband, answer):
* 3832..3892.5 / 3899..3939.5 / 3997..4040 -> 5.87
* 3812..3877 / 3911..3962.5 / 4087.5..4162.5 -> 3.87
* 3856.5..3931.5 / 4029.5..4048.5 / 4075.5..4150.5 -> -3.69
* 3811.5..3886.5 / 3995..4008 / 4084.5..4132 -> -4.19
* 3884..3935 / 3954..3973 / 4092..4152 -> 4.75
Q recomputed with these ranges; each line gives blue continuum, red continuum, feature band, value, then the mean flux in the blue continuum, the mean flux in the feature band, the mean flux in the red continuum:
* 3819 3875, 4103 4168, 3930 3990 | 5.7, 1.29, 1.74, 2.86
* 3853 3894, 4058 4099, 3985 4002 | -2.8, 1.45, 2.74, 3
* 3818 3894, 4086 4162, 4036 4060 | -4.9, 1.35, 2.95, 2.88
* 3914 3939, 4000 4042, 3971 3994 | 0.9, 1.42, 2.3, 3.03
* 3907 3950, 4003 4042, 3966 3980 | 4.9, 1.61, 1.49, 3.03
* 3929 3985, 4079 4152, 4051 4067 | -2.8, 1.64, 2.89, 2.92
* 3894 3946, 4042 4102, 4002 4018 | -4.6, 1.67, 3.13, 2.96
